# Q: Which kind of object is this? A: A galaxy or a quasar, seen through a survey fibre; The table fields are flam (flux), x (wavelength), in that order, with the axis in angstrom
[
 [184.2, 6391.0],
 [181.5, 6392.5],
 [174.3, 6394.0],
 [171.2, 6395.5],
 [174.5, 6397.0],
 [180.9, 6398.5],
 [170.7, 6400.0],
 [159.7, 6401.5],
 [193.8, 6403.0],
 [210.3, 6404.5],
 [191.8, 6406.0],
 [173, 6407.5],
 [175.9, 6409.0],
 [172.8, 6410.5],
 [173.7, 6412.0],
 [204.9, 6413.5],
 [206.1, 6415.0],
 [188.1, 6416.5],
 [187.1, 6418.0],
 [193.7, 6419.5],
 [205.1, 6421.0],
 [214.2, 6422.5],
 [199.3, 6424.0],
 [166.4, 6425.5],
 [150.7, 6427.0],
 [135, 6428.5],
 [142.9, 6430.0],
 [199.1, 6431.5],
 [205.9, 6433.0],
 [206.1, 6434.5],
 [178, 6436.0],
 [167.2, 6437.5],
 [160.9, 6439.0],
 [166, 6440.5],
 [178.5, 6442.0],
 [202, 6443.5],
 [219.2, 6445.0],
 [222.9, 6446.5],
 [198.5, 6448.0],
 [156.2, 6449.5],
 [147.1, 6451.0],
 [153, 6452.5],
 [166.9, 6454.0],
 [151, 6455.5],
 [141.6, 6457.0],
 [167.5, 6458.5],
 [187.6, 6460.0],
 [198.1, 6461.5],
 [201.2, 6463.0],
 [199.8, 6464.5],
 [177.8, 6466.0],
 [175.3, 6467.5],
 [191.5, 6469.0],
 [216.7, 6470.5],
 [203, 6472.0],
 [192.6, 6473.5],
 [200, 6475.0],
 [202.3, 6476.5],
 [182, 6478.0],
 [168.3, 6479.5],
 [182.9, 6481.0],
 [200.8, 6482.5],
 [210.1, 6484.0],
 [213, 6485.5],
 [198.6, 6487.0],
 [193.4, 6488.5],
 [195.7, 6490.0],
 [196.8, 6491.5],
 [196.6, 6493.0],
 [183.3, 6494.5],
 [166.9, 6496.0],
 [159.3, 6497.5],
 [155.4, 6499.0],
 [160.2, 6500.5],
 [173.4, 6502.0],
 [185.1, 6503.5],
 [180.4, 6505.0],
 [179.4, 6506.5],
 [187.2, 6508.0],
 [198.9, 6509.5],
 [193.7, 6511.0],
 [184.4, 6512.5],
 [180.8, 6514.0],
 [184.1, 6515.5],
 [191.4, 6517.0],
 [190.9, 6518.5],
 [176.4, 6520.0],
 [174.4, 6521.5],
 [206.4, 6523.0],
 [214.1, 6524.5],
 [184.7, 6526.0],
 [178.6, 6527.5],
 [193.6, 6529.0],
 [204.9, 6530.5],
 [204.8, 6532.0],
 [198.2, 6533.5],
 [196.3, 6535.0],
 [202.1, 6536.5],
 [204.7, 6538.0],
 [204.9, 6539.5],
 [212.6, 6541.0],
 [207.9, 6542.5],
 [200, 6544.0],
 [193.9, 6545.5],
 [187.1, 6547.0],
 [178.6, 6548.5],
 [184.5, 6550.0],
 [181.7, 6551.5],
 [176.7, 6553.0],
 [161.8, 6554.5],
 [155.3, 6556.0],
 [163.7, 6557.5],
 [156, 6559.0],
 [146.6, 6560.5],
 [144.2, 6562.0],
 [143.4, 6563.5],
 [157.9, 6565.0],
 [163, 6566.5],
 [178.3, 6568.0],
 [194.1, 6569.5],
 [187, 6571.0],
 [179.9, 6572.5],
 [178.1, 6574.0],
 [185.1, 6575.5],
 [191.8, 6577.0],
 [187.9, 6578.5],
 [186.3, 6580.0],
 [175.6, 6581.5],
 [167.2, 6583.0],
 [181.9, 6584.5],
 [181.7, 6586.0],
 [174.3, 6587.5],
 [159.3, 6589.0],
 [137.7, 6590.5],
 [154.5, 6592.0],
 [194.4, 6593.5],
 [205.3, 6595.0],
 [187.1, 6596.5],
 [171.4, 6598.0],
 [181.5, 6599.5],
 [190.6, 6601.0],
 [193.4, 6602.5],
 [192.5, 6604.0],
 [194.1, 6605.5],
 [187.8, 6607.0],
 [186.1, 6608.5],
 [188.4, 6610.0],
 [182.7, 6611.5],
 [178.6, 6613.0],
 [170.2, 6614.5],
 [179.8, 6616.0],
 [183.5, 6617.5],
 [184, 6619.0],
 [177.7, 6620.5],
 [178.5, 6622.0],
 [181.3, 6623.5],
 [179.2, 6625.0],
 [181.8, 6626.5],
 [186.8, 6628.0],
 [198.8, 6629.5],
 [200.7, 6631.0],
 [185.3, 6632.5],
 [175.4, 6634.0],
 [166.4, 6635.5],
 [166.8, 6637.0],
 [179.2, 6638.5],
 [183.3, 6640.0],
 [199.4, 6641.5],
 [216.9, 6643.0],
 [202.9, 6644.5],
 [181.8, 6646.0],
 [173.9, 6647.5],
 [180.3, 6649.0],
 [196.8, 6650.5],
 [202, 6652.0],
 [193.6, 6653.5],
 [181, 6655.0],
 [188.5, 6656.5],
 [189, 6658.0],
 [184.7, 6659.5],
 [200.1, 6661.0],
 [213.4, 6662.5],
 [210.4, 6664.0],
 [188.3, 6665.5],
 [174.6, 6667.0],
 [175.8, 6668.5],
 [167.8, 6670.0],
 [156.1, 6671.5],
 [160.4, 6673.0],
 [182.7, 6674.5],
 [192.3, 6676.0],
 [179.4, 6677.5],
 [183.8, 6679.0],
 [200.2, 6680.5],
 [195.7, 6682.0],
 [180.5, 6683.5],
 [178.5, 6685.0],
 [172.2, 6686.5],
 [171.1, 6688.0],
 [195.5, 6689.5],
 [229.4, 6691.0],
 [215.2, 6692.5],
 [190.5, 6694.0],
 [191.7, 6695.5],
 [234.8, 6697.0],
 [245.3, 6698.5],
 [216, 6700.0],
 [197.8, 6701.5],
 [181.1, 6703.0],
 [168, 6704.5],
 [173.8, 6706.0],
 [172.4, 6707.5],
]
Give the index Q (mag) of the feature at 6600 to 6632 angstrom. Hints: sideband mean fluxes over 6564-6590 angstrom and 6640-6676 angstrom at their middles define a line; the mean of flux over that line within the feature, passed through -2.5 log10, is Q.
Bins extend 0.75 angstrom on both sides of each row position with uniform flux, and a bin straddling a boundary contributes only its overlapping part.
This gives -0.02 mag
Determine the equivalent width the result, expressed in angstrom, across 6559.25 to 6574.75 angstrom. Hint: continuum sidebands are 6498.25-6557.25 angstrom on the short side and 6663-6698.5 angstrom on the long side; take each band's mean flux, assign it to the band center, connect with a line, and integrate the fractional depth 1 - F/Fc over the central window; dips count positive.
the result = 1.8 angstrom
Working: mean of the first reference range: 188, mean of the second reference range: 190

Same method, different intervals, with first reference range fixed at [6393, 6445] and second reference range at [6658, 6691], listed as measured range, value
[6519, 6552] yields -2.07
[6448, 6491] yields -0.52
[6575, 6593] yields 1.01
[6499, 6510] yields 0.28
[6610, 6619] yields 0.21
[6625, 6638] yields 0.15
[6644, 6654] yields -0.27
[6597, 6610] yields -0.20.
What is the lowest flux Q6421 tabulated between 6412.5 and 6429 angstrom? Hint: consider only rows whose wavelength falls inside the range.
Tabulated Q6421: 135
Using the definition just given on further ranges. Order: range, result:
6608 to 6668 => 166.4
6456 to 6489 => 141.6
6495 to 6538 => 155.4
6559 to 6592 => 137.7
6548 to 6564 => 143.4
